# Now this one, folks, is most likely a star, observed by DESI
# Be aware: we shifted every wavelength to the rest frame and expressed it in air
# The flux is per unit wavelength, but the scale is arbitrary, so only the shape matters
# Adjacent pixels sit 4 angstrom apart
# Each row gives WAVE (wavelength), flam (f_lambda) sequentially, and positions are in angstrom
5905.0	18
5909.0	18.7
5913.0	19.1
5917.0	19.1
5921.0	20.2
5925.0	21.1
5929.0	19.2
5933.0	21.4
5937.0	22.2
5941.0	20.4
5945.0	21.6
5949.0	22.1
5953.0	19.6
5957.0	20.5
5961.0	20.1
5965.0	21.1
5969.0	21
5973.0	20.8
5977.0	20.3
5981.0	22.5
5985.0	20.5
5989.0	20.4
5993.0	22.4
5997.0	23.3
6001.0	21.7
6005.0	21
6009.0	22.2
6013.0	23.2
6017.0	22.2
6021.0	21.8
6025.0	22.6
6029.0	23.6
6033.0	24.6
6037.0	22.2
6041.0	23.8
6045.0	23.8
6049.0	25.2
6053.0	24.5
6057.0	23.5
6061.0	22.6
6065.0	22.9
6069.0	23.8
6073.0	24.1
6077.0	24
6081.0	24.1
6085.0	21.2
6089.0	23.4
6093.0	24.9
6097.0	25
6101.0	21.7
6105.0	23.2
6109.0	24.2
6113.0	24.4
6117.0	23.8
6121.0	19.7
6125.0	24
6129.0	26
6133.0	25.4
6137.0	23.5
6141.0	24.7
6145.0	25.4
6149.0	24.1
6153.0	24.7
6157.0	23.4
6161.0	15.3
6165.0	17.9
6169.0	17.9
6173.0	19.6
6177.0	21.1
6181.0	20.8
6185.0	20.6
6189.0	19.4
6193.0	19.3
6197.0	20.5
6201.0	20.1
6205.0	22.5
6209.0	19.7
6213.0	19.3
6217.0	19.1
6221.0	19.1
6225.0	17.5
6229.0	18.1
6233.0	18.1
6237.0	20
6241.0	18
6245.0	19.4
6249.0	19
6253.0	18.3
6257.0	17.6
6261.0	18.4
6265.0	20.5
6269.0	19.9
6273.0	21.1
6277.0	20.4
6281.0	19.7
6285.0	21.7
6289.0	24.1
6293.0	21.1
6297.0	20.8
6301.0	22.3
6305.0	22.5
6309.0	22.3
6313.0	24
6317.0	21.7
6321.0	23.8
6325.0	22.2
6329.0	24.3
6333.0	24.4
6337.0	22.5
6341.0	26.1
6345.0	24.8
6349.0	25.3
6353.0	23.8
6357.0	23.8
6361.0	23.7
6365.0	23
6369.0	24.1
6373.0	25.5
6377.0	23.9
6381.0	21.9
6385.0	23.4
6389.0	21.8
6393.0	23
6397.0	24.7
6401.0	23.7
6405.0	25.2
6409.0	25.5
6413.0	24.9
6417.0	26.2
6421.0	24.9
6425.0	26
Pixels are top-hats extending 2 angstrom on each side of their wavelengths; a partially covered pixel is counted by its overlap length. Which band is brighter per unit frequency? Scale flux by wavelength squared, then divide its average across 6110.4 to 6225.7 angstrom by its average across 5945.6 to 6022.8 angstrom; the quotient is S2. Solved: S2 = 1.06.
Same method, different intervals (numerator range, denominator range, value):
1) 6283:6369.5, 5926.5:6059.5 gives 1.18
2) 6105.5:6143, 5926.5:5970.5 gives 1.22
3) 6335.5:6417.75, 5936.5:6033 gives 1.27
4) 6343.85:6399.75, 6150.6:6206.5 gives 1.25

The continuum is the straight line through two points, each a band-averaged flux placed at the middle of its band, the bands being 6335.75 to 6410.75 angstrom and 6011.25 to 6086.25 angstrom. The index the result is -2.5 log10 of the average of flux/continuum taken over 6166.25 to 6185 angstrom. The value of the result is 0.19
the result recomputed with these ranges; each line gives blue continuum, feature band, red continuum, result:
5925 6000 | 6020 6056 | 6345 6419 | -0.10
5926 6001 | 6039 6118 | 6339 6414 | -0.08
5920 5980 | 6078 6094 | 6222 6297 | -0.15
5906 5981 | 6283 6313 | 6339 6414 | 0.06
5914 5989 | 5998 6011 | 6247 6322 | -0.05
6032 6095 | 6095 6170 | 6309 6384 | 0.04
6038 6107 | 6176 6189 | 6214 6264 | -0.02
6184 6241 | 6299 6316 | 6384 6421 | -0.04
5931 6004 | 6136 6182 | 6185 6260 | -0.09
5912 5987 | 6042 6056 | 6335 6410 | -0.14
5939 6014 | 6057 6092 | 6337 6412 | -0.07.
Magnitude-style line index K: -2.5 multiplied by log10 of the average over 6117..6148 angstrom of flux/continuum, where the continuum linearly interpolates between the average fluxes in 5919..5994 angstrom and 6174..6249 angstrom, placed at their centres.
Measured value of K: -0.20 mag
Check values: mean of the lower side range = 20.9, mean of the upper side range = 19.6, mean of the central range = 24.1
